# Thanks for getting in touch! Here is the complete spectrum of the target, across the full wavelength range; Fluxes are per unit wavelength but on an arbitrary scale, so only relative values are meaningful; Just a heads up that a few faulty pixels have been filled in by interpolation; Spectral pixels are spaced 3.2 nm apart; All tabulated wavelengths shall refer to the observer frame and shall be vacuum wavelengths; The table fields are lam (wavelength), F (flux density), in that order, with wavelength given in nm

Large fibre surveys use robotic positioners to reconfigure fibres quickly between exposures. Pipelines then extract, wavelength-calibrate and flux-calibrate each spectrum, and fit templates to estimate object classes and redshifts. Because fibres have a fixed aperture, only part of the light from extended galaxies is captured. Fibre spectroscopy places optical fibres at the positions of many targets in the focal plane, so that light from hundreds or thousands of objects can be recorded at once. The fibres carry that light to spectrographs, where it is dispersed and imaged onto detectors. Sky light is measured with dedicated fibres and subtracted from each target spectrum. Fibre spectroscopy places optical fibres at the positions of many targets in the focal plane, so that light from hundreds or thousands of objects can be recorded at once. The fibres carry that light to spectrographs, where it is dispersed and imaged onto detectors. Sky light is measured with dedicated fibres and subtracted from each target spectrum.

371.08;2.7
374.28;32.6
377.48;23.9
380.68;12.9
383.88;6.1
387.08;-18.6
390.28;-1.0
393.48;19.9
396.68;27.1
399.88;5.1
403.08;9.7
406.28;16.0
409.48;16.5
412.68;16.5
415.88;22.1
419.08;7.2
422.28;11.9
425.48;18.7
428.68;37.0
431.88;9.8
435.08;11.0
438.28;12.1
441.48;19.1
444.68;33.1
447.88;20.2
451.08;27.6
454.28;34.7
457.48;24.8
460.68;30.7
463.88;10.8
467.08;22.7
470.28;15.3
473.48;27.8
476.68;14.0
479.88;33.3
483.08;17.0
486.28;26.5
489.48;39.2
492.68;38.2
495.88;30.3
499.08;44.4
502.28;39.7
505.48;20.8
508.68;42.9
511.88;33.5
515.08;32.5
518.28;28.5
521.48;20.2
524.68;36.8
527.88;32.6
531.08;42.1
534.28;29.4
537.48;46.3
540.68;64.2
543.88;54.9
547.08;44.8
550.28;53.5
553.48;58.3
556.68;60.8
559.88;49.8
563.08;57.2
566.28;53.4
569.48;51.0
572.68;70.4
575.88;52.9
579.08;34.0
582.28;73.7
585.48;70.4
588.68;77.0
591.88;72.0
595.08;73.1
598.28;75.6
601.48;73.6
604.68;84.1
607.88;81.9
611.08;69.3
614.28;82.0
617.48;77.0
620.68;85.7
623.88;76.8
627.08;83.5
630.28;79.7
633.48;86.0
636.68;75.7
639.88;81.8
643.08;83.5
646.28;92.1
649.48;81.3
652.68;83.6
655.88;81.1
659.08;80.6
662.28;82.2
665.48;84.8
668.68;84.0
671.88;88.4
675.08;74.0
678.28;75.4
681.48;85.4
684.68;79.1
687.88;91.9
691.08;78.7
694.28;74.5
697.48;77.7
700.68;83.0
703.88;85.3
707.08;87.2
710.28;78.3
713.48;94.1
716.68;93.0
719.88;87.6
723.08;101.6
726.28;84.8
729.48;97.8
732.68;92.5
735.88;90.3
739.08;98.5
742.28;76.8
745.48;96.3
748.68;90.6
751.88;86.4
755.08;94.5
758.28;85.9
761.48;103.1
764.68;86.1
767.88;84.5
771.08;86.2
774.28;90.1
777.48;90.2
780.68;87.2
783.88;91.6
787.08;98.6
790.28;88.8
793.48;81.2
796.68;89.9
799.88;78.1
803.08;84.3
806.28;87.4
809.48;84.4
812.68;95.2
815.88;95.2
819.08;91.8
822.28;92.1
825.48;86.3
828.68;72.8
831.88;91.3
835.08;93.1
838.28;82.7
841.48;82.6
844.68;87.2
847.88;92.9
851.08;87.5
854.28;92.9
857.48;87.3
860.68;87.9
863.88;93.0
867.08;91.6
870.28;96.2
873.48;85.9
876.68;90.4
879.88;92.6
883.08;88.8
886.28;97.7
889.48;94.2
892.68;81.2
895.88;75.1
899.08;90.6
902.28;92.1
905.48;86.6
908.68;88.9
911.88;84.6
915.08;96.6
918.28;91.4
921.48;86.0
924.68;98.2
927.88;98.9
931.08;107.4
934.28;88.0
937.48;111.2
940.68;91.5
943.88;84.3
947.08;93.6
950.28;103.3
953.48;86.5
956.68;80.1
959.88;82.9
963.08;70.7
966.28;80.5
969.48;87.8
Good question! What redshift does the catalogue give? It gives 0.345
